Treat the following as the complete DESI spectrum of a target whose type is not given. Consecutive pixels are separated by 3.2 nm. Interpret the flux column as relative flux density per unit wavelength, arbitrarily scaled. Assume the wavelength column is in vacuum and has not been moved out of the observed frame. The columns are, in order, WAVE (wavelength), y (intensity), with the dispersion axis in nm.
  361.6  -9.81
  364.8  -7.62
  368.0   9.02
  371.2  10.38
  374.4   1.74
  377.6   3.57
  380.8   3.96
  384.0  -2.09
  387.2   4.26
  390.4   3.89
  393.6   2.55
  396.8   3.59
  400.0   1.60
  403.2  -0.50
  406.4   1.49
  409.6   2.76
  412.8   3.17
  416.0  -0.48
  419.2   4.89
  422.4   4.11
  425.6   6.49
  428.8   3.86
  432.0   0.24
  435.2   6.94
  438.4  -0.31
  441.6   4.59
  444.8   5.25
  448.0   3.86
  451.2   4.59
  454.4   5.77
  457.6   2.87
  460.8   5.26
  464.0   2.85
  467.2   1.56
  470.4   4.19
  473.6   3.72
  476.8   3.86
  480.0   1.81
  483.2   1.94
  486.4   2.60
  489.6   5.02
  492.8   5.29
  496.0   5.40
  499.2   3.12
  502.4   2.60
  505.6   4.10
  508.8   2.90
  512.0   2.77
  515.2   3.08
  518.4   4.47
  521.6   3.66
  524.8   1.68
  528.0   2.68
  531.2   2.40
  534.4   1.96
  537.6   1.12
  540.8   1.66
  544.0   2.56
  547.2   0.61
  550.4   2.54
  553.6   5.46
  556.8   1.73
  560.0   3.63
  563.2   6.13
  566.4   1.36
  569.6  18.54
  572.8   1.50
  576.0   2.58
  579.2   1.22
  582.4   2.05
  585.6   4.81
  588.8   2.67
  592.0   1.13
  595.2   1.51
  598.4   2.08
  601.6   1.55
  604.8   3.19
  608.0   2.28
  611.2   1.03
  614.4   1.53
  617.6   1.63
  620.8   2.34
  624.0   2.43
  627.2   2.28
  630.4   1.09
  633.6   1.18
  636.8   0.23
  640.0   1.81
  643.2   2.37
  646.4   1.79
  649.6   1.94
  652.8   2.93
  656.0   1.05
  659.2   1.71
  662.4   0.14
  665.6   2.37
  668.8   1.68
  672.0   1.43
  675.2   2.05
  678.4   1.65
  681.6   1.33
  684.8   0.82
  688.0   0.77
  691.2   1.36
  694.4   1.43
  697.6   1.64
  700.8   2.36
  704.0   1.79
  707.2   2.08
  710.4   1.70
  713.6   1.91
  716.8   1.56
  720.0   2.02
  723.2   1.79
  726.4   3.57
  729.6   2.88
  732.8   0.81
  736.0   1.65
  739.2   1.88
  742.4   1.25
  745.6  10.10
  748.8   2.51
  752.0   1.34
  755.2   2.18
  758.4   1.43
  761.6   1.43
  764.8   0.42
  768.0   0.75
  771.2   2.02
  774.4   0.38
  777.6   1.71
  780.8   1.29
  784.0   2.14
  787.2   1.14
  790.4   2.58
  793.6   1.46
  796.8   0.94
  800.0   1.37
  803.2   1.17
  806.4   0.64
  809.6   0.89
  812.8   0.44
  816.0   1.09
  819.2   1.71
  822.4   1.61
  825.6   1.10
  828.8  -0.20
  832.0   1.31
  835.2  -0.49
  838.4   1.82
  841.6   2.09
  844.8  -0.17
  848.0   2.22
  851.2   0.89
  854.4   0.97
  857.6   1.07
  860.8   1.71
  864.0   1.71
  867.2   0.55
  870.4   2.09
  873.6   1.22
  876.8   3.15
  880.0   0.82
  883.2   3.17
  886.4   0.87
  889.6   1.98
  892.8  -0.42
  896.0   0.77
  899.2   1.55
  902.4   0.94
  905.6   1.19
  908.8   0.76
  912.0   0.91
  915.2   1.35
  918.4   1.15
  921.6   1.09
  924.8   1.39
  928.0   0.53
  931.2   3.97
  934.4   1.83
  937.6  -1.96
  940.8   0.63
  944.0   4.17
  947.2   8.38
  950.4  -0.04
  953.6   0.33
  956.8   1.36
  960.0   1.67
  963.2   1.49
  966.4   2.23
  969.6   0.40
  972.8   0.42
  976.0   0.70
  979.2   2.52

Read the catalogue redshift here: 0.138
